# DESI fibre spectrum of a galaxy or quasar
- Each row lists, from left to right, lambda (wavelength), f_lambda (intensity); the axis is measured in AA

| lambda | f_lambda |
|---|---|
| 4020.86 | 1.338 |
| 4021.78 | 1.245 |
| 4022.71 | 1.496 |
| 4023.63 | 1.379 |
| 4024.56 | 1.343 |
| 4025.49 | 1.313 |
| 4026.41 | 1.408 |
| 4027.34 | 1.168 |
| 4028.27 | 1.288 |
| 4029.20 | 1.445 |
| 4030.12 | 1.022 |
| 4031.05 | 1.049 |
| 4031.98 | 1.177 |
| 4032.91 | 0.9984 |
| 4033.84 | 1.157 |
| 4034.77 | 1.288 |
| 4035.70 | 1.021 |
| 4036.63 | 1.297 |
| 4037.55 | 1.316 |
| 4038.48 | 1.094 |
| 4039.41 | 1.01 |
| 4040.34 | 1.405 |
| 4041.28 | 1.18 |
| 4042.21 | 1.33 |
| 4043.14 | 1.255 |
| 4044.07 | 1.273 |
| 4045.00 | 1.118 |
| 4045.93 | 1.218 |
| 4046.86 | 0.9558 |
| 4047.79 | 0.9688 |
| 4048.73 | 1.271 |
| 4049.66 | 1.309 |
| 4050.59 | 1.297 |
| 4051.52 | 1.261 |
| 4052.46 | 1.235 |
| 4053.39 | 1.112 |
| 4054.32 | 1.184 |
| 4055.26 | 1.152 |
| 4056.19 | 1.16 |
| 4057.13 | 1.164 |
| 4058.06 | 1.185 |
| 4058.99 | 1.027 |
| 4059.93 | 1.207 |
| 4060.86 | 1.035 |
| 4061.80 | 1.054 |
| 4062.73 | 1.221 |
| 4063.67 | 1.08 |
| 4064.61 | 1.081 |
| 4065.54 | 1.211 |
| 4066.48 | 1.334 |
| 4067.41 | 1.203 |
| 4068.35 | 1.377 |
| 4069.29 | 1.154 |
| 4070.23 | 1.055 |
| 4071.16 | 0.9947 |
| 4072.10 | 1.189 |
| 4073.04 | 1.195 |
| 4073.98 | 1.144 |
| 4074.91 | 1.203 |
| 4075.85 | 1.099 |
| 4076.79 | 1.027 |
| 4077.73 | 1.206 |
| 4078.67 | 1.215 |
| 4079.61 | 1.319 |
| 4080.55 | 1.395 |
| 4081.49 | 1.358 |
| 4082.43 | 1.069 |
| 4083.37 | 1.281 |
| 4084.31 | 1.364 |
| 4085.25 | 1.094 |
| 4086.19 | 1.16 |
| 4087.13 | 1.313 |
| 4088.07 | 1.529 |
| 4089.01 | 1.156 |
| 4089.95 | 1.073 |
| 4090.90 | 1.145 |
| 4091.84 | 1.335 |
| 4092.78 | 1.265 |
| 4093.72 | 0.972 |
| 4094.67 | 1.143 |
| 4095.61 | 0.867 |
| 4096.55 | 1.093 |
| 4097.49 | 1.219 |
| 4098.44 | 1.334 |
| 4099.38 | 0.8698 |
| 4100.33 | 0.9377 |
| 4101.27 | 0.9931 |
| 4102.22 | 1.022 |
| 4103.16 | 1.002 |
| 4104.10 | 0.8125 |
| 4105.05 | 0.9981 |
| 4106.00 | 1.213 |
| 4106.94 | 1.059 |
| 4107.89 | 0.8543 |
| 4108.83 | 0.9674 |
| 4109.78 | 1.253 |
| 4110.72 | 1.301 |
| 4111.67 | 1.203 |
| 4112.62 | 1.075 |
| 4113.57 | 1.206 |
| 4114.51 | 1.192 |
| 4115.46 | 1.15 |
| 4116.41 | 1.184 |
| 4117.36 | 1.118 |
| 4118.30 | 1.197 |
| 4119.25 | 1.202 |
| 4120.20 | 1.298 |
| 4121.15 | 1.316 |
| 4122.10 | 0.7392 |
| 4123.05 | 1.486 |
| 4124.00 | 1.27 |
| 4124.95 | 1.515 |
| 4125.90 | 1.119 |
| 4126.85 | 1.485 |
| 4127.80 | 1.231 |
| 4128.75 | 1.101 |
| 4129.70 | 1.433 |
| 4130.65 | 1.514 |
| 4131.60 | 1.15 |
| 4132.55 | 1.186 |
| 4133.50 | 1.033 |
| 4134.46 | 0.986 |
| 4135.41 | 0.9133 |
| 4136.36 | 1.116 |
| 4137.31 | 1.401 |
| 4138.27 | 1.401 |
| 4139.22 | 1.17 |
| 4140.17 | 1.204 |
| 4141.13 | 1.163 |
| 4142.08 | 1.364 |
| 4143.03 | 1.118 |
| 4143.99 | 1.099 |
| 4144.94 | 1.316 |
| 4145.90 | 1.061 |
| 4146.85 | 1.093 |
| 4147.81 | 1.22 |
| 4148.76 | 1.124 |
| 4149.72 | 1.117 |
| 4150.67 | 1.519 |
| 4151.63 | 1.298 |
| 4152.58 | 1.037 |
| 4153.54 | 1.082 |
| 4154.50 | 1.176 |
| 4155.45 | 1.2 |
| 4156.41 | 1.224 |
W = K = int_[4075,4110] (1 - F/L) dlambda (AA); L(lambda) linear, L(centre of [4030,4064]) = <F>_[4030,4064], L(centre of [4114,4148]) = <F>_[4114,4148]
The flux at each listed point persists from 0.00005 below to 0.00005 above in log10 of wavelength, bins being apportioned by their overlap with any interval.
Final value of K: 1.6 AA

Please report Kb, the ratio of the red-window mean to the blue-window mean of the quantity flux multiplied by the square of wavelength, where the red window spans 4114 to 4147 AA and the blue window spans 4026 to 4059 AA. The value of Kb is 1.06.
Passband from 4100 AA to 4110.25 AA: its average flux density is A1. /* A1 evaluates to 1.01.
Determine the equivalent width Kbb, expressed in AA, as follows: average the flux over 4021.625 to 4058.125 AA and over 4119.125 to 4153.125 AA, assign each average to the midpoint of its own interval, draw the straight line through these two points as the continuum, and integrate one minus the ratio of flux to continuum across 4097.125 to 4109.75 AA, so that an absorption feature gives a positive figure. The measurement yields 1.9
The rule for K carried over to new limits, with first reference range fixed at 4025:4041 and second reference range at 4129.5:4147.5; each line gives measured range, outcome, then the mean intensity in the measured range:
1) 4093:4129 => 1.9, 1.13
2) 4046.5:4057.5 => 0.2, 1.17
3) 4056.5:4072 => 0.6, 1.15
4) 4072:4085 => -0.2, 1.22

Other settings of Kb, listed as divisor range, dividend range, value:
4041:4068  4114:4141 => 1.07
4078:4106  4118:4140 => 1.09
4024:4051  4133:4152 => 1.03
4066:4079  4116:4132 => 1.10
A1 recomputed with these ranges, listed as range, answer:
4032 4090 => 1.19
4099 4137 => 1.14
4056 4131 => 1.17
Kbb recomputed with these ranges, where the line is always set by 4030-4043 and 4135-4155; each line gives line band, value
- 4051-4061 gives 0.1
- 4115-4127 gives -0.4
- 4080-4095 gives -0.6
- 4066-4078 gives 0.1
